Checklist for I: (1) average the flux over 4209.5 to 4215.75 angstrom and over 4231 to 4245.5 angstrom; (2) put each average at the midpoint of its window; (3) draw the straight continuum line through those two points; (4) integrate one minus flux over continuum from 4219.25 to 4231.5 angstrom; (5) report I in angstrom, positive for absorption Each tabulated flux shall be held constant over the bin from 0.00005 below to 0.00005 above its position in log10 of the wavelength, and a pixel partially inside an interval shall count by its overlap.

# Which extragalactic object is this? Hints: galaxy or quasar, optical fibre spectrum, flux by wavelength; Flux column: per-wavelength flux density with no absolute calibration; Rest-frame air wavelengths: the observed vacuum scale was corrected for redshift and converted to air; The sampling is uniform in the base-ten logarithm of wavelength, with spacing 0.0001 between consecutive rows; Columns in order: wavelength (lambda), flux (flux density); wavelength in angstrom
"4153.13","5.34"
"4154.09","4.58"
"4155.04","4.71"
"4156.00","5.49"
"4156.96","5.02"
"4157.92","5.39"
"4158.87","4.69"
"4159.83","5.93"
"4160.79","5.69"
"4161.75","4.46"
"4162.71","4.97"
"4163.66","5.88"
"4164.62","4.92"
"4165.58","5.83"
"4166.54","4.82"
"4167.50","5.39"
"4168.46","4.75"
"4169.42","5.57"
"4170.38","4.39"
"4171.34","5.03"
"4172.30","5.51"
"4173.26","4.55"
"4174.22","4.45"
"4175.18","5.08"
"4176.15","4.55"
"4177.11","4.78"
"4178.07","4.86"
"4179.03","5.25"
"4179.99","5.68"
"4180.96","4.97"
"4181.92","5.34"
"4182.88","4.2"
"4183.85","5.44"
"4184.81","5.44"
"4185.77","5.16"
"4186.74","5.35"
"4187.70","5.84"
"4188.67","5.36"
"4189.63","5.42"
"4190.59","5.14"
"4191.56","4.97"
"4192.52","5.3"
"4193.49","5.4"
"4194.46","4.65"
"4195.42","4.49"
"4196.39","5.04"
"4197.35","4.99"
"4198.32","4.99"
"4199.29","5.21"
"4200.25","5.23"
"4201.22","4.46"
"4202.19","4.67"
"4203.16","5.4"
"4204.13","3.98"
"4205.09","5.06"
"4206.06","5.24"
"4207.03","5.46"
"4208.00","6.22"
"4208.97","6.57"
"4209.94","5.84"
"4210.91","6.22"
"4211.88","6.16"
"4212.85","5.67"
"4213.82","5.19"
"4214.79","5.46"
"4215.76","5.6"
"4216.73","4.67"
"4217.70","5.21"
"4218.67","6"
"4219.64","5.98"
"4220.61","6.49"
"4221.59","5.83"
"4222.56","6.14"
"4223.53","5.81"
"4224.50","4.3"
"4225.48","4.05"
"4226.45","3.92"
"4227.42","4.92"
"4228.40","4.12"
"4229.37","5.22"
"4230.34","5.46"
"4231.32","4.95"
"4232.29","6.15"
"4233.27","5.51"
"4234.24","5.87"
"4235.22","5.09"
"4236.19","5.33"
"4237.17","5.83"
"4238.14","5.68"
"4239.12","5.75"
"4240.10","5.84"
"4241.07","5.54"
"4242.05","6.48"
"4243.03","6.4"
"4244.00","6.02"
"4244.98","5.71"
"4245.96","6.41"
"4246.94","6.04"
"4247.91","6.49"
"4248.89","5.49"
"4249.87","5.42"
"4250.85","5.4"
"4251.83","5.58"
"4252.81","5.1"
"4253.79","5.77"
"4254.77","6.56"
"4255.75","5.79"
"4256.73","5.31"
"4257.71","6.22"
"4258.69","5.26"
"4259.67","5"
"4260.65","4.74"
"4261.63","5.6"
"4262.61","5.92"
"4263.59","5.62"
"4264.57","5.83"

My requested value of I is 1.2 angstrom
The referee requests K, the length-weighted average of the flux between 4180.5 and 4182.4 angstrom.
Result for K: 5.17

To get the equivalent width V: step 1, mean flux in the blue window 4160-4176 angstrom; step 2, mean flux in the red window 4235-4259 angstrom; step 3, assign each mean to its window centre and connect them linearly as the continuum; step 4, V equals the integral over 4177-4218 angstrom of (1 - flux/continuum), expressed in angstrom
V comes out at 0.8 angstrom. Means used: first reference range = 5.08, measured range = 5.25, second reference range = 5.79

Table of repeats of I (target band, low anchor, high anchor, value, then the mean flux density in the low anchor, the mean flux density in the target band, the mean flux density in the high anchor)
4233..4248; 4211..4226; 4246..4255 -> -0.5 angstrom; 5.52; 5.87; 5.77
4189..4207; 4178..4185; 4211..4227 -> 0.9 angstrom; 5.15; 5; 5.42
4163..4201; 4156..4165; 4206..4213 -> 3.1 angstrom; 5.24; 5.1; 5.97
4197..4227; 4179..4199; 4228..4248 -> 0.3 angstrom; 5.16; 5.36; 5.7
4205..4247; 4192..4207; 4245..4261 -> -2.1 angstrom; 4.96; 5.58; 5.67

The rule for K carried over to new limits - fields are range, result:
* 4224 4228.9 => 4.27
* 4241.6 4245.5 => 6.15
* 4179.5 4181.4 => 5.32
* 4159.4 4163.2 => 5.26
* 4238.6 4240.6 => 5.79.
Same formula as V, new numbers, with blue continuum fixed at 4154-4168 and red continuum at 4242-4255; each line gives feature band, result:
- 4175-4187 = 0.62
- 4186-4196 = 0.45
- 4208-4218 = -0.16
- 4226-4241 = 1.17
